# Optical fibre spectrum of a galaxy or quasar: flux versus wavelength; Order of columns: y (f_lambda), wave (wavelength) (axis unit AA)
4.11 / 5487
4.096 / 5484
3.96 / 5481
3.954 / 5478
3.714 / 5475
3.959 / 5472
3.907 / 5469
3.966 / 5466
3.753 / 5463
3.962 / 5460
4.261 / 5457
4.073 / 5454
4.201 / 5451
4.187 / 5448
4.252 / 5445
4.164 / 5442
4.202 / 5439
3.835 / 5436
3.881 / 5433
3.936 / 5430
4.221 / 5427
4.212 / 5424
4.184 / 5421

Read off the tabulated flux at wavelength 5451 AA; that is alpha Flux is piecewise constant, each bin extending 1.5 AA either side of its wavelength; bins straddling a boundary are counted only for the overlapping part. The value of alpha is 4.201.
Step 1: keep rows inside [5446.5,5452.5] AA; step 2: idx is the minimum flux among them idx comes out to 4.187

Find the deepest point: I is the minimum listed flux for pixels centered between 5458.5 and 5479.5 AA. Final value 3.714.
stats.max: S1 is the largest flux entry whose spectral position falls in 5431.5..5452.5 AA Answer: 4.252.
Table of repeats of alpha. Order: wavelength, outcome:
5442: 4.164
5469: 3.907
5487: 4.11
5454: 4.073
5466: 3.966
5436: 3.835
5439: 4.202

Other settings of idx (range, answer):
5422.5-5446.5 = 3.835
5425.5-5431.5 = 3.936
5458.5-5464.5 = 3.753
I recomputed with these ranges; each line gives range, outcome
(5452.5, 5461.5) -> 3.962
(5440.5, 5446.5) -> 4.164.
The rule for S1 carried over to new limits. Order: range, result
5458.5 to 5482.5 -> 3.966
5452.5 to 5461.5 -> 4.261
